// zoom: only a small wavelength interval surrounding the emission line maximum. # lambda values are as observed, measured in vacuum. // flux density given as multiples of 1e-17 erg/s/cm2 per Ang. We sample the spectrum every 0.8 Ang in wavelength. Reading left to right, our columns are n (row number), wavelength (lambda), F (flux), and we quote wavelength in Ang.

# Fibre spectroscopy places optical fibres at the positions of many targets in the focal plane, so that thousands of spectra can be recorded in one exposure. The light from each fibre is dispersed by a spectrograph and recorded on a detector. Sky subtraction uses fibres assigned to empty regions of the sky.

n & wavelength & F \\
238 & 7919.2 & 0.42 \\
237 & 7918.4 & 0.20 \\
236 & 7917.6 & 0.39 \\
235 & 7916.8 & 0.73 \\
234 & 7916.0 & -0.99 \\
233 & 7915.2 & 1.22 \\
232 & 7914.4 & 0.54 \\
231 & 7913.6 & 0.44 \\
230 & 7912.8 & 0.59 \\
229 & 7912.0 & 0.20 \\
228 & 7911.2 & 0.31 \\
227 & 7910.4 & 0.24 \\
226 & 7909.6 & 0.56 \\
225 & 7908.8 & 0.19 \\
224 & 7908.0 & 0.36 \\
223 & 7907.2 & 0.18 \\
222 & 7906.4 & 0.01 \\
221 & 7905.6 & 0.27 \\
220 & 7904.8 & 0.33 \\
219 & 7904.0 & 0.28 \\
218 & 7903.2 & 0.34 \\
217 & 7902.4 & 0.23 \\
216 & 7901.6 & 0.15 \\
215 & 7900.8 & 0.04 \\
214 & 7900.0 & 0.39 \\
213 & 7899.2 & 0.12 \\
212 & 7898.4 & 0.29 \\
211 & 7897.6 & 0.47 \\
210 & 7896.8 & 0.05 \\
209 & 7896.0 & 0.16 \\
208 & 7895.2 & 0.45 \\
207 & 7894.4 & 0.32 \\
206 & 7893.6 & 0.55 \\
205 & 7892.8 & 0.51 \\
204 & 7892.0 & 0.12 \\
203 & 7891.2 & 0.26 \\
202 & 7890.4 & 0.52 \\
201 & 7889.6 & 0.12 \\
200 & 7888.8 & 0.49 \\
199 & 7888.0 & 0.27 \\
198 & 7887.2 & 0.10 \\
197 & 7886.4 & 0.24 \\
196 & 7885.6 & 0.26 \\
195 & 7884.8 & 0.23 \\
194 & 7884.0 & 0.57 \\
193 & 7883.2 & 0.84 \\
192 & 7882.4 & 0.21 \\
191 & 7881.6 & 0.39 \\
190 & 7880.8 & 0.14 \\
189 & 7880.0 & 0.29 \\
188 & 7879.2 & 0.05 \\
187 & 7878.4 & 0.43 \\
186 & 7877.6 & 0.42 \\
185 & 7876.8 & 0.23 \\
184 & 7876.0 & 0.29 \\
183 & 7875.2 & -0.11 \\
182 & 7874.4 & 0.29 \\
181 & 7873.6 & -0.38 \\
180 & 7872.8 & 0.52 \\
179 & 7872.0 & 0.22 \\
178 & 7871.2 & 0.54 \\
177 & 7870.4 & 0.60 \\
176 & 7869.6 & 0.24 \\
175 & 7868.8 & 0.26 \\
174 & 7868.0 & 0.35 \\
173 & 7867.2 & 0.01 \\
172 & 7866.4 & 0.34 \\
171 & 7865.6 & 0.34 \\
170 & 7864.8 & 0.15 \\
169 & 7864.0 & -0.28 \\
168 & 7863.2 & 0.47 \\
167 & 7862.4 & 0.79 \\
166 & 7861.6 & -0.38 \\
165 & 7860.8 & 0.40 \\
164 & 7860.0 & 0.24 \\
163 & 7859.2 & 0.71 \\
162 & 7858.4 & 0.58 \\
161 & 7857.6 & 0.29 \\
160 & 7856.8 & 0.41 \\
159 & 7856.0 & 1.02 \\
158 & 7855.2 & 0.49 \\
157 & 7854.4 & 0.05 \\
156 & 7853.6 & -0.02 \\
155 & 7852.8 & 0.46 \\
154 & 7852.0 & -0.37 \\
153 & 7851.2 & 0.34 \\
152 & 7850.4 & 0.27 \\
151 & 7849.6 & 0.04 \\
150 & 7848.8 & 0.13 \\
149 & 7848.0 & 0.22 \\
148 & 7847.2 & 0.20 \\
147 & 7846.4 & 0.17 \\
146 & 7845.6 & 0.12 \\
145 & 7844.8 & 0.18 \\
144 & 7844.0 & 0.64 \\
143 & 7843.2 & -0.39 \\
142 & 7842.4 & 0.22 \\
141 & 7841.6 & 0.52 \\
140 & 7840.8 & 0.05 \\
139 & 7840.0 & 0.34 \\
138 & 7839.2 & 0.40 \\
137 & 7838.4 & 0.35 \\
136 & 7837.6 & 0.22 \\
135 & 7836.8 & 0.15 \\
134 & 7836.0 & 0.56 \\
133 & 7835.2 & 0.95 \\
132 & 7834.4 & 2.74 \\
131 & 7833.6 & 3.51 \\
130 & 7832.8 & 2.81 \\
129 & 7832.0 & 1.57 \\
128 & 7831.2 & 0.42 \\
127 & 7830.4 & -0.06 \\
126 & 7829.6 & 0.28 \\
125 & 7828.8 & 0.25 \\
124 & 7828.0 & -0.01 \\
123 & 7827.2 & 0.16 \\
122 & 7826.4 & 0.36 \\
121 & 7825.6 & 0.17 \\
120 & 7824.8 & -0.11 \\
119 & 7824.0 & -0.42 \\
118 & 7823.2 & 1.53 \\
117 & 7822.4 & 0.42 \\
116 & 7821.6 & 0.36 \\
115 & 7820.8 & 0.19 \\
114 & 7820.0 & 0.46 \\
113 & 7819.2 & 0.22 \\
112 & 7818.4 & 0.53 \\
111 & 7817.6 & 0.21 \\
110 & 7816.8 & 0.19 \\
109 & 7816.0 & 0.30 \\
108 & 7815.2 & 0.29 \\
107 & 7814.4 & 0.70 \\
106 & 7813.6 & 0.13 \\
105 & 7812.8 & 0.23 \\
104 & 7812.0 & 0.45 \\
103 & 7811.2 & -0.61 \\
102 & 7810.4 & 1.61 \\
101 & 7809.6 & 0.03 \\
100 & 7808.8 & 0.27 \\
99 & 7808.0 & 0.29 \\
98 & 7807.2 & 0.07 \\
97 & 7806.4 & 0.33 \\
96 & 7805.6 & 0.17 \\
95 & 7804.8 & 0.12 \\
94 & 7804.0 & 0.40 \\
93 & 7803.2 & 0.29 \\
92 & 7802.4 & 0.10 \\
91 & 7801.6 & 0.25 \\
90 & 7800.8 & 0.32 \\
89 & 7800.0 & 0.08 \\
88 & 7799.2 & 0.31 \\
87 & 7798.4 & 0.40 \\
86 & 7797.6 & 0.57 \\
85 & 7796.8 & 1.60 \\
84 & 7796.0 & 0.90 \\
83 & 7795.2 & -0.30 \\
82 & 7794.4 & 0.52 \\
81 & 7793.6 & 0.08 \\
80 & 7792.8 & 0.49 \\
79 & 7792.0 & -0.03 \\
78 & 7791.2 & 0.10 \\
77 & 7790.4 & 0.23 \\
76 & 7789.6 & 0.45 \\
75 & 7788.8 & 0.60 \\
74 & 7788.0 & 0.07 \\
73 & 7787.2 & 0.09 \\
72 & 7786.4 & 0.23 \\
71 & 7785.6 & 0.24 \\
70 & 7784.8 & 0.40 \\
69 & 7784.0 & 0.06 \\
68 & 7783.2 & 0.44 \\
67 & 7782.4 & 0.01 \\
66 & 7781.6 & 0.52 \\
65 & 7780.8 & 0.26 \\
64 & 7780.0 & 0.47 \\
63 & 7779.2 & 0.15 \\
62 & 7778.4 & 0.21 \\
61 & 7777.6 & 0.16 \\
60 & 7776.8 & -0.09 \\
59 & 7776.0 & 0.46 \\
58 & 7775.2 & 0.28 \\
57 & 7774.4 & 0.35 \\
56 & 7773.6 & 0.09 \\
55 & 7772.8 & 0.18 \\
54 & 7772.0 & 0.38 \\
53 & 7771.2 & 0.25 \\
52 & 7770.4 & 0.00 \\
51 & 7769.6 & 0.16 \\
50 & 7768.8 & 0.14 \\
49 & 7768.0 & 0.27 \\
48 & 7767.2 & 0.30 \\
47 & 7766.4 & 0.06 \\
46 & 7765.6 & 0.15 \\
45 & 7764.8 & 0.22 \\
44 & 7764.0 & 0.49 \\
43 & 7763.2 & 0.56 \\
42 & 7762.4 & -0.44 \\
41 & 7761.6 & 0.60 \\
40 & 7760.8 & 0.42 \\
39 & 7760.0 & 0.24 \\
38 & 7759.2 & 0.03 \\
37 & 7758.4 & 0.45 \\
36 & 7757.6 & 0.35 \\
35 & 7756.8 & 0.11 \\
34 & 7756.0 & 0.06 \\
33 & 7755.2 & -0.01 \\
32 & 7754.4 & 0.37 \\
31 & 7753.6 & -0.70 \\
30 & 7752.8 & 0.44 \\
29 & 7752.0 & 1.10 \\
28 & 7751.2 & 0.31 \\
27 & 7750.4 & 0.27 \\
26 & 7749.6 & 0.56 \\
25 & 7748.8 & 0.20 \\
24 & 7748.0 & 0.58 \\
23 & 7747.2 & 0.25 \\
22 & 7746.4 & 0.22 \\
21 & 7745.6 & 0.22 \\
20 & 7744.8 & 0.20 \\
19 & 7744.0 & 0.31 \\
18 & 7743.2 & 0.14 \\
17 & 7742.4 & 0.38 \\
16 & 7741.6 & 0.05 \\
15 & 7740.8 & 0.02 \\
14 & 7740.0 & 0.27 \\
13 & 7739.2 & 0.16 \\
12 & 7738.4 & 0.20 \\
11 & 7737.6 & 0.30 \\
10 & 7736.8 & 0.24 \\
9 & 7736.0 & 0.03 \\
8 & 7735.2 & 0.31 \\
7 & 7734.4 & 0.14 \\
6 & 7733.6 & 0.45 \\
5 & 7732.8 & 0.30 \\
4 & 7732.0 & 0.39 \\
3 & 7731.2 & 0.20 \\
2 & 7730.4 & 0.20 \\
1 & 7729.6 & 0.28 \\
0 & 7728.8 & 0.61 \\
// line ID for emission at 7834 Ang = H-alpha 6563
